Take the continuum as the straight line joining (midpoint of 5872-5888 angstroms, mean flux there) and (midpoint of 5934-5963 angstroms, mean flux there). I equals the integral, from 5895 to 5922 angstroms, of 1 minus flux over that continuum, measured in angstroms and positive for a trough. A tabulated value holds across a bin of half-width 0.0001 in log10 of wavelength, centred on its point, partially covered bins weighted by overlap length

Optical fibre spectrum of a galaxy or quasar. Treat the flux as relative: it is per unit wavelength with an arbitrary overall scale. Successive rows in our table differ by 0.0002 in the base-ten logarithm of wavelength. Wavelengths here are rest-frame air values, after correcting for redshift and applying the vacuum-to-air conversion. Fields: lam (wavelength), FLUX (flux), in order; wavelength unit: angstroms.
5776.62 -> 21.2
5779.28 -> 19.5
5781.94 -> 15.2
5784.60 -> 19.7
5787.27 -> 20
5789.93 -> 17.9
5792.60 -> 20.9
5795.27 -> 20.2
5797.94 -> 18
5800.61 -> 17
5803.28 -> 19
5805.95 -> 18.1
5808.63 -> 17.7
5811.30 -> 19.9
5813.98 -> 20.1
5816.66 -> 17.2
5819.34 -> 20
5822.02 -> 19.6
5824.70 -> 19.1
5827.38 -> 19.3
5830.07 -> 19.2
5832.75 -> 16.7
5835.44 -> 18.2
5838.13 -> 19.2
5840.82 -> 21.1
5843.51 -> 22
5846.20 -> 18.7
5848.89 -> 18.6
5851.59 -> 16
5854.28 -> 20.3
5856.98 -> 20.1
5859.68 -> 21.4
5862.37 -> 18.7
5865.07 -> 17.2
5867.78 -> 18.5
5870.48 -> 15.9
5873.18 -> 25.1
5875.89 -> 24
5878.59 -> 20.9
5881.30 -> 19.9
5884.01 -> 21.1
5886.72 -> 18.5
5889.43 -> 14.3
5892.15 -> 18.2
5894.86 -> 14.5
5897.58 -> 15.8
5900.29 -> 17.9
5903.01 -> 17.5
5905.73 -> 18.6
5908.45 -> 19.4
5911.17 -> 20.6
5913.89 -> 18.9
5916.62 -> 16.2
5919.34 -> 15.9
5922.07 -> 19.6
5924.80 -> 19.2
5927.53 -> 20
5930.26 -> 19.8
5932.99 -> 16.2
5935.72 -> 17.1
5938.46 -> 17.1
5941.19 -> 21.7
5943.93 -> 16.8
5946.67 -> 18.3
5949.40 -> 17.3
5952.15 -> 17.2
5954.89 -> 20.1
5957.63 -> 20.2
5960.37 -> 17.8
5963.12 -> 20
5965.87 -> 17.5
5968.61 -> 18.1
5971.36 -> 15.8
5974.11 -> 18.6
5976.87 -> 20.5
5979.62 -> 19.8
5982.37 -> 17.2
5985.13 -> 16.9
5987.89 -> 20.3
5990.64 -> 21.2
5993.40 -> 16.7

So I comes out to 3.2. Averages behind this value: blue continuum 21.6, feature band 17.8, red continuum 18.4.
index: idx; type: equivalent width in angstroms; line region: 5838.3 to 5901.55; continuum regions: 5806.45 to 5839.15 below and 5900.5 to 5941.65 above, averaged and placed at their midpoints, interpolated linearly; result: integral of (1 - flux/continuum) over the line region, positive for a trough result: -1.5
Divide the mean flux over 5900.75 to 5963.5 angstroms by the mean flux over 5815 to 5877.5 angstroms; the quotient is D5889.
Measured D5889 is 0.95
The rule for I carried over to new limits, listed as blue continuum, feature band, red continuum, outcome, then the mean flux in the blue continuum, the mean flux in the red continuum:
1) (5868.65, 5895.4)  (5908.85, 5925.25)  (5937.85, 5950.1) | 0.3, 19.4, 18.4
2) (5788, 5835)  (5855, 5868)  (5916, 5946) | -0.5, 18.8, 18.2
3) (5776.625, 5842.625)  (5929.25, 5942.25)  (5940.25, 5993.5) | 0.3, 18.9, 18.6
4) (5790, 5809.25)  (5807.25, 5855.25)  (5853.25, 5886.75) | 0.8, 18.7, 20.2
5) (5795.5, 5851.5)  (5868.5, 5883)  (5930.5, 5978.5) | -1.9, 18.9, 18.3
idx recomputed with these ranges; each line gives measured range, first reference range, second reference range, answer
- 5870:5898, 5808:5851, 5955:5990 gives -0.24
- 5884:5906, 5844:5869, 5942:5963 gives 1.94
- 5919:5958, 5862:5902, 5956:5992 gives 0.59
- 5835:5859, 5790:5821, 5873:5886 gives 1.21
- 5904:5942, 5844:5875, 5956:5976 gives 0.41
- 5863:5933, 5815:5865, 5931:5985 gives 0.25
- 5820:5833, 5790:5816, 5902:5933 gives -0.13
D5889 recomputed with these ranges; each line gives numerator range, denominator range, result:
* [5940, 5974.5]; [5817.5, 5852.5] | 0.96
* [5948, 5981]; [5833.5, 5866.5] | 0.97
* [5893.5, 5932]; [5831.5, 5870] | 0.95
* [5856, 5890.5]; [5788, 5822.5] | 1.04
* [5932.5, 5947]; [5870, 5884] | 0.83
